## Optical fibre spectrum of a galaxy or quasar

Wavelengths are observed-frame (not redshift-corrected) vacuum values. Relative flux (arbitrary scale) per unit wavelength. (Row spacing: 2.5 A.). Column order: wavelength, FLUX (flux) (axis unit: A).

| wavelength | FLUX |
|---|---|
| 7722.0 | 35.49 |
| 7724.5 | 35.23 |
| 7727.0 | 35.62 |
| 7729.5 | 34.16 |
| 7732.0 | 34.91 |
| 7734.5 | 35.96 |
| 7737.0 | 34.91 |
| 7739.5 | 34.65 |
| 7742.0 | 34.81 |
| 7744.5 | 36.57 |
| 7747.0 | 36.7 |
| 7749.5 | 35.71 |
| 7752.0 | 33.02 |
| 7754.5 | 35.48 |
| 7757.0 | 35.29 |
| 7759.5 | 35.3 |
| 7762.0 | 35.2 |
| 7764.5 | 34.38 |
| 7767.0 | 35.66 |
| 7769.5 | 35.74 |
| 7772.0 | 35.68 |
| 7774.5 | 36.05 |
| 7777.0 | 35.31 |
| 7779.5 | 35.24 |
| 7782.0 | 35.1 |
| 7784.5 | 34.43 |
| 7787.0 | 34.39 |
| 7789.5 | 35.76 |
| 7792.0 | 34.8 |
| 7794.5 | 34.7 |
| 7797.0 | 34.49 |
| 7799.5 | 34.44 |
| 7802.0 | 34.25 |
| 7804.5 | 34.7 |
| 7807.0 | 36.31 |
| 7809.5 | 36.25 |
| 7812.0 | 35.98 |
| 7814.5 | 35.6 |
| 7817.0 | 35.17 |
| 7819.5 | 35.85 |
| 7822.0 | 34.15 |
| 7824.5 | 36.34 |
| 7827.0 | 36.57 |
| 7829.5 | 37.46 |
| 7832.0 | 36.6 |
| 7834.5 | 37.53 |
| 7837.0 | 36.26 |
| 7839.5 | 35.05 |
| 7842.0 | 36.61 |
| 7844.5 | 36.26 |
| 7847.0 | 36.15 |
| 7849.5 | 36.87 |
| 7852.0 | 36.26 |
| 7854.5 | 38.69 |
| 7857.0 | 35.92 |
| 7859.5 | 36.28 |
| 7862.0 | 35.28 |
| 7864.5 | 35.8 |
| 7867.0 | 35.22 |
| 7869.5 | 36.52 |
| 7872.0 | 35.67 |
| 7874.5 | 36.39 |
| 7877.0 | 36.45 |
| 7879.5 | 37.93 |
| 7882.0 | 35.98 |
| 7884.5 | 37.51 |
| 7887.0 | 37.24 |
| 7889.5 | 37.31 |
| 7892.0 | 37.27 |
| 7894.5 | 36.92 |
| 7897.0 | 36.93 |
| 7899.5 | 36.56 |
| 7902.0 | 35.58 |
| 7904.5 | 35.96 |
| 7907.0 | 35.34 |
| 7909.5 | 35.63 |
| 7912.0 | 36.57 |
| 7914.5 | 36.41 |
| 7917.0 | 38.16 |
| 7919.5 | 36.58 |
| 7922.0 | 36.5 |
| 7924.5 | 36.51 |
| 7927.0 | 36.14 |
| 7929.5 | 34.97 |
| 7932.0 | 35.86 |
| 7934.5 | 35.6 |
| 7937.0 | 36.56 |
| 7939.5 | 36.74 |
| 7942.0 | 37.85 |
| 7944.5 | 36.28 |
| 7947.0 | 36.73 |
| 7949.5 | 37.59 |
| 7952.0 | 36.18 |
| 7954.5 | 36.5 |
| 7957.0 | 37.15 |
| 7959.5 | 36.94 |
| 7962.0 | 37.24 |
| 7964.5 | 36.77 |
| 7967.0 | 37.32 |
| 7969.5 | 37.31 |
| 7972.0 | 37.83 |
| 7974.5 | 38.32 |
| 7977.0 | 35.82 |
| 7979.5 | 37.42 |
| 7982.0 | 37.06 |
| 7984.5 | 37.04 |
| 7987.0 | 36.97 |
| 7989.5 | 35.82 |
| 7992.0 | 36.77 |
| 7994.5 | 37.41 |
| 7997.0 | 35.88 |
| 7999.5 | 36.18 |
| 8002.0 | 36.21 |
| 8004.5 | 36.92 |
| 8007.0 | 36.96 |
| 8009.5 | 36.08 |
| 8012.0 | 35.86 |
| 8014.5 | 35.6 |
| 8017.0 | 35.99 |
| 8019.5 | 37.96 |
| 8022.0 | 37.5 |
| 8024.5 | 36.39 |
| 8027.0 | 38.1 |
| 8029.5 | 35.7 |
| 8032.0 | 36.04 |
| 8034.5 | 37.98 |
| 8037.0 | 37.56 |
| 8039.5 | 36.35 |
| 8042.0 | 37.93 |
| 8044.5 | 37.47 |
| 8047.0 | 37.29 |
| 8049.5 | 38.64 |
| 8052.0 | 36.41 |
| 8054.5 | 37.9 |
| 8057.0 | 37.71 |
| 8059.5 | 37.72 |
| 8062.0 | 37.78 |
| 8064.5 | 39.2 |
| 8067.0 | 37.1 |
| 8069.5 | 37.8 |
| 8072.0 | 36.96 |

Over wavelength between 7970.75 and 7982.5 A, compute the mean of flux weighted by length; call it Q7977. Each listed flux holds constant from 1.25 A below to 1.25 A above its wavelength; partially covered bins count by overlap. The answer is 37.3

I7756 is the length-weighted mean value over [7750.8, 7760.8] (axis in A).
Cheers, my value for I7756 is 34.8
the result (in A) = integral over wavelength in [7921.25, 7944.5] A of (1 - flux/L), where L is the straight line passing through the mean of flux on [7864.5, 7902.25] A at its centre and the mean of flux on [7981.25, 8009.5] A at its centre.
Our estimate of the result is 0.2 A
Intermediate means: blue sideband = 36.6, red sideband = 36.6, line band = 36.3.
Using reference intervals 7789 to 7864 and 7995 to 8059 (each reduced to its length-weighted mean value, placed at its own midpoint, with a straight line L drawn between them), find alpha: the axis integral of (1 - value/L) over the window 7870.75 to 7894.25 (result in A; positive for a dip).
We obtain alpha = -0.4 A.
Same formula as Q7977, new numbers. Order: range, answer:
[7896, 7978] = 36.6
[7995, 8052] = 36.8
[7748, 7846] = 35.5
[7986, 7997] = 36.6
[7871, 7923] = 36.6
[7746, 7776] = 35.3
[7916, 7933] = 36.4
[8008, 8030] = 36.6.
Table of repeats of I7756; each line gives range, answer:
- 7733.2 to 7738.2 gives 35.4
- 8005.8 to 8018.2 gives 36.1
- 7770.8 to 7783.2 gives 35.5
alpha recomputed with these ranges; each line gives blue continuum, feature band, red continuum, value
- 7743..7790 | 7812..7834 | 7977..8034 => -0.2 A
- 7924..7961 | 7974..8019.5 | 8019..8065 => 0.5 A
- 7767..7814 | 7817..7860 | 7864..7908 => -0.6 A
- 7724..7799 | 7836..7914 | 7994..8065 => -1.0 A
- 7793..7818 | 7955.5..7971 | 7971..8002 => -0.2 A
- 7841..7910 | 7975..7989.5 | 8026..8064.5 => 0.1 A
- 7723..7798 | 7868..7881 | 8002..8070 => -0.2 A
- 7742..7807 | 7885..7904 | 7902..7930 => -0.4 A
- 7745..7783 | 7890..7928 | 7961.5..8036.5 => -0.2 A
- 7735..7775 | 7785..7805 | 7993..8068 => 0.5 A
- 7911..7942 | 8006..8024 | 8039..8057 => 0.3 A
